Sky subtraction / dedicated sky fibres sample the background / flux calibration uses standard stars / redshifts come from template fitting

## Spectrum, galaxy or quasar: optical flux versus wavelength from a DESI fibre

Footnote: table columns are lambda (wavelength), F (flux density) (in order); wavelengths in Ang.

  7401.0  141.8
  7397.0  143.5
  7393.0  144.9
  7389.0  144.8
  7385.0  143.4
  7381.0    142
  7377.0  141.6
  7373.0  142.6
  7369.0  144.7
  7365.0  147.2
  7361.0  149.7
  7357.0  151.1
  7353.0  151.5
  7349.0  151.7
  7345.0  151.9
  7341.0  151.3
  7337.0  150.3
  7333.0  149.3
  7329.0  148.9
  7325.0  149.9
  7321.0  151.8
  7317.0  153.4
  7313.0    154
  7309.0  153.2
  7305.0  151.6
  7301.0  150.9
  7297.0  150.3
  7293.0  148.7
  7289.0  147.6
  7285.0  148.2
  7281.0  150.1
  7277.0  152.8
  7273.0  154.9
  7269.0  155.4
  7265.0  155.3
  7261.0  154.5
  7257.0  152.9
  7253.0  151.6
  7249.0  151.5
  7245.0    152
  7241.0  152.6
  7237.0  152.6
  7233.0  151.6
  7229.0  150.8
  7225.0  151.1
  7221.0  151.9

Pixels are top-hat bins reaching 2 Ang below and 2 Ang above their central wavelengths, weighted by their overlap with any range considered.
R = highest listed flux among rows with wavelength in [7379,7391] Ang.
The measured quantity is 144.8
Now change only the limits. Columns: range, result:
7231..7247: 152.6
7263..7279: 155.4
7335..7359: 151.9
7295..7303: 150.9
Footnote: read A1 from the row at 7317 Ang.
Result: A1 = 153.4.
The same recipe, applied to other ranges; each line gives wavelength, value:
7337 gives 150.3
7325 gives 149.9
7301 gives 150.9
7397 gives 143.5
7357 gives 151.1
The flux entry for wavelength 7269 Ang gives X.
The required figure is 155.4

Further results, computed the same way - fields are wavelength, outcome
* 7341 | 151.3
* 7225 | 151.1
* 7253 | 151.6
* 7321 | 151.8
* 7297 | 150.3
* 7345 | 151.9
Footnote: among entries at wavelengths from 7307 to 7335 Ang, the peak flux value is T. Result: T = 154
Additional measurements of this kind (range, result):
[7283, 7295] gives 148.7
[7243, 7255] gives 152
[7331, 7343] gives 151.3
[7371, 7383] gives 142.6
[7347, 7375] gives 151.7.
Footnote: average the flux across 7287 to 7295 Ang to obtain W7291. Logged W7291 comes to 148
